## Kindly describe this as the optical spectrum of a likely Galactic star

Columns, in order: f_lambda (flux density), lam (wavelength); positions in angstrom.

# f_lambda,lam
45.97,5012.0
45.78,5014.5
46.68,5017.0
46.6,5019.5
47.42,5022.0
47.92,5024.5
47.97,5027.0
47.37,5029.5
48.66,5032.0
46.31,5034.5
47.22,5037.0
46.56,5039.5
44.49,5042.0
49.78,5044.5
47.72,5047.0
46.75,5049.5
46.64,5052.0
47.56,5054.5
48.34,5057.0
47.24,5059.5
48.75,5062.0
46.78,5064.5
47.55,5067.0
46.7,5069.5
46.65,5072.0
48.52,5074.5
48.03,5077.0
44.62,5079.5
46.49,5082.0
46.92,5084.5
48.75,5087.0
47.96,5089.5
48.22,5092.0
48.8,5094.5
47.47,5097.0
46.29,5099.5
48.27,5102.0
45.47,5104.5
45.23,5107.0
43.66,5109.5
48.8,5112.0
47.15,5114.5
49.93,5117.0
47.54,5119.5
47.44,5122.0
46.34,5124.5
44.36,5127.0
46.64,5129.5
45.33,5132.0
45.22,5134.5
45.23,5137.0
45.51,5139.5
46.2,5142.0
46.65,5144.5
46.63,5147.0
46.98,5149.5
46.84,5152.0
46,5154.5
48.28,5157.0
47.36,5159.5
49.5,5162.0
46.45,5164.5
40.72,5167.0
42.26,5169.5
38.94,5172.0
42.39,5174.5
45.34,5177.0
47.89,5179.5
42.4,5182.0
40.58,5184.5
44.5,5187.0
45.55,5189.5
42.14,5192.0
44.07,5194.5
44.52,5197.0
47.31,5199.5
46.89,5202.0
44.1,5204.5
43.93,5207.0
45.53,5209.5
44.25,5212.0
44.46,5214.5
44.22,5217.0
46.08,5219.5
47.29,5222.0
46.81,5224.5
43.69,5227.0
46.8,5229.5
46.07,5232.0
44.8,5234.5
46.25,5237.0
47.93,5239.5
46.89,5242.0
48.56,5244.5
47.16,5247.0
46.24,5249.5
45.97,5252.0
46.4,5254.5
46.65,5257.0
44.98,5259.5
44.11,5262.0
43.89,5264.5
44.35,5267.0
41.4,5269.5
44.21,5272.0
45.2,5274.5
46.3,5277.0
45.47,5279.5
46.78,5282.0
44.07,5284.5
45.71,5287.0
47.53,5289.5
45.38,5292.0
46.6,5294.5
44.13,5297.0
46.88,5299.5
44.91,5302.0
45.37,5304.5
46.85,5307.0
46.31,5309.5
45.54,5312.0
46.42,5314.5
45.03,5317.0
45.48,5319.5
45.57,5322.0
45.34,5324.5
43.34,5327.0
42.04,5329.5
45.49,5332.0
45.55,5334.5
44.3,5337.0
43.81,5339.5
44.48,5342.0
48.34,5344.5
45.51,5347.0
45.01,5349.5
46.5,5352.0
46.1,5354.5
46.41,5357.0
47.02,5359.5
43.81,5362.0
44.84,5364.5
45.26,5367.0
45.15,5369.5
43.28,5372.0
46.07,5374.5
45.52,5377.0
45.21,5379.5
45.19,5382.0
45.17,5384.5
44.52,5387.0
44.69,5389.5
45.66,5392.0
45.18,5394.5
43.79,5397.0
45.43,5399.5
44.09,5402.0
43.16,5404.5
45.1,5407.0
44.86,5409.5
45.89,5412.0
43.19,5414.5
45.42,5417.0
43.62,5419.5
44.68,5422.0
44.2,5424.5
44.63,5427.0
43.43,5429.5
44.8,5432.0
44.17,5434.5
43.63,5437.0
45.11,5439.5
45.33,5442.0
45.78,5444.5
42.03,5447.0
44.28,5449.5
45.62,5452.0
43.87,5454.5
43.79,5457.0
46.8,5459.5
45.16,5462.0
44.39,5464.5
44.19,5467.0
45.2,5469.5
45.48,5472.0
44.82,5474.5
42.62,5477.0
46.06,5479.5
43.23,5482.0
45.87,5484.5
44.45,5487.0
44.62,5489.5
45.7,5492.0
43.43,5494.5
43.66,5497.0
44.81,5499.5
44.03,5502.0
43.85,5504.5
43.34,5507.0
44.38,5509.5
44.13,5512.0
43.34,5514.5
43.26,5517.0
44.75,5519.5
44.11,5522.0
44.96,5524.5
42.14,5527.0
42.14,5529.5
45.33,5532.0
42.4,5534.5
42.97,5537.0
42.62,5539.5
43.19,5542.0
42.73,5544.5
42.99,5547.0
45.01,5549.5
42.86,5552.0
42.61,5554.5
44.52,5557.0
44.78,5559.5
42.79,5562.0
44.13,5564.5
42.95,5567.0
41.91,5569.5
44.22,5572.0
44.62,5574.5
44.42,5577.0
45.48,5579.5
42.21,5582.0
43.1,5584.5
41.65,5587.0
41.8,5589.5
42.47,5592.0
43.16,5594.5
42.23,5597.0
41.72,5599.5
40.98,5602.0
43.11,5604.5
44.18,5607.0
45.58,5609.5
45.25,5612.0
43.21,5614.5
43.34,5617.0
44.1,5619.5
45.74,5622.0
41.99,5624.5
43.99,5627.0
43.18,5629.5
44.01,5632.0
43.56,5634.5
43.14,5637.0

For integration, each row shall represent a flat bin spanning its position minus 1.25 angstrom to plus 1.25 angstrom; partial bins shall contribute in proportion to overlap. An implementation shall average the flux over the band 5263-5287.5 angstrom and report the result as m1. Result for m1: 44.7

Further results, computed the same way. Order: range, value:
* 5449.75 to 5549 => 44.1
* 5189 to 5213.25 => 44.8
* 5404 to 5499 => 44.5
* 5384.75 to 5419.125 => 44.7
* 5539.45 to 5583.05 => 43.6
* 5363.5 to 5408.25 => 44.9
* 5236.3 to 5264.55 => 46.4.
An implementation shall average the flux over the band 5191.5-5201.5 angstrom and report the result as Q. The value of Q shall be 44.9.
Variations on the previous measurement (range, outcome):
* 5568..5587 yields 43.6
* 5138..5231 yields 45.1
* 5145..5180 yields 45.4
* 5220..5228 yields 46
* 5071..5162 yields 46.9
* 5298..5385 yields 45.3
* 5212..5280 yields 45.6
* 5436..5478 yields 44.6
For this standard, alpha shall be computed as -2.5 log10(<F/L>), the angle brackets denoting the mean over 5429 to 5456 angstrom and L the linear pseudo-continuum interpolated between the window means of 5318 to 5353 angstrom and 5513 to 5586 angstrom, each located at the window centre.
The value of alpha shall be 0.00 mag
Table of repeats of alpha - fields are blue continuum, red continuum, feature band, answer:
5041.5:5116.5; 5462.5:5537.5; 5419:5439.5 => 0.01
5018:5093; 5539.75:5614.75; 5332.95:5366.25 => -0.01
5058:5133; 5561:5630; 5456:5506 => -0.01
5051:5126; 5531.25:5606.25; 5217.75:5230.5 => 0.00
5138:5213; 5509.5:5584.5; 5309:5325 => -0.03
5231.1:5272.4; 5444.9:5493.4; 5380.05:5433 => 0.01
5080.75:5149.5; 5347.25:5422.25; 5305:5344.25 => 0.01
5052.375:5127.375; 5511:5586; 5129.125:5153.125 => 0.02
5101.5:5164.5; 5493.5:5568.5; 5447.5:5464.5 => -0.01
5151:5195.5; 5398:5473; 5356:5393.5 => -0.02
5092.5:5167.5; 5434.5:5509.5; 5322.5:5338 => 0.02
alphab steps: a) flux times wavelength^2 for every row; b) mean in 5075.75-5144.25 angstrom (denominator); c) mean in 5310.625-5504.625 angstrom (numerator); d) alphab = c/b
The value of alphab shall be 1.07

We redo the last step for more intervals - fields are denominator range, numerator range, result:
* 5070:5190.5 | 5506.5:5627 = 1.11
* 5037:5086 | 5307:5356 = 1.07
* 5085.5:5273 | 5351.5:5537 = 1.08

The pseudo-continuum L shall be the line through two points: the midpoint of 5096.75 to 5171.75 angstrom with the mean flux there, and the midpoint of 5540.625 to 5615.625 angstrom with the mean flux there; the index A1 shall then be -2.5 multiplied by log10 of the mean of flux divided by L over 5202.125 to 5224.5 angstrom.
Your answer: 0.012 mag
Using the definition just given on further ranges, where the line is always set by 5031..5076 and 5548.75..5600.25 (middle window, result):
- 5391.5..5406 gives 0.003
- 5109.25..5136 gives 0.003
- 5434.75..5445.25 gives -0.013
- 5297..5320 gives -0.010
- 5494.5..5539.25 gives 0.000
